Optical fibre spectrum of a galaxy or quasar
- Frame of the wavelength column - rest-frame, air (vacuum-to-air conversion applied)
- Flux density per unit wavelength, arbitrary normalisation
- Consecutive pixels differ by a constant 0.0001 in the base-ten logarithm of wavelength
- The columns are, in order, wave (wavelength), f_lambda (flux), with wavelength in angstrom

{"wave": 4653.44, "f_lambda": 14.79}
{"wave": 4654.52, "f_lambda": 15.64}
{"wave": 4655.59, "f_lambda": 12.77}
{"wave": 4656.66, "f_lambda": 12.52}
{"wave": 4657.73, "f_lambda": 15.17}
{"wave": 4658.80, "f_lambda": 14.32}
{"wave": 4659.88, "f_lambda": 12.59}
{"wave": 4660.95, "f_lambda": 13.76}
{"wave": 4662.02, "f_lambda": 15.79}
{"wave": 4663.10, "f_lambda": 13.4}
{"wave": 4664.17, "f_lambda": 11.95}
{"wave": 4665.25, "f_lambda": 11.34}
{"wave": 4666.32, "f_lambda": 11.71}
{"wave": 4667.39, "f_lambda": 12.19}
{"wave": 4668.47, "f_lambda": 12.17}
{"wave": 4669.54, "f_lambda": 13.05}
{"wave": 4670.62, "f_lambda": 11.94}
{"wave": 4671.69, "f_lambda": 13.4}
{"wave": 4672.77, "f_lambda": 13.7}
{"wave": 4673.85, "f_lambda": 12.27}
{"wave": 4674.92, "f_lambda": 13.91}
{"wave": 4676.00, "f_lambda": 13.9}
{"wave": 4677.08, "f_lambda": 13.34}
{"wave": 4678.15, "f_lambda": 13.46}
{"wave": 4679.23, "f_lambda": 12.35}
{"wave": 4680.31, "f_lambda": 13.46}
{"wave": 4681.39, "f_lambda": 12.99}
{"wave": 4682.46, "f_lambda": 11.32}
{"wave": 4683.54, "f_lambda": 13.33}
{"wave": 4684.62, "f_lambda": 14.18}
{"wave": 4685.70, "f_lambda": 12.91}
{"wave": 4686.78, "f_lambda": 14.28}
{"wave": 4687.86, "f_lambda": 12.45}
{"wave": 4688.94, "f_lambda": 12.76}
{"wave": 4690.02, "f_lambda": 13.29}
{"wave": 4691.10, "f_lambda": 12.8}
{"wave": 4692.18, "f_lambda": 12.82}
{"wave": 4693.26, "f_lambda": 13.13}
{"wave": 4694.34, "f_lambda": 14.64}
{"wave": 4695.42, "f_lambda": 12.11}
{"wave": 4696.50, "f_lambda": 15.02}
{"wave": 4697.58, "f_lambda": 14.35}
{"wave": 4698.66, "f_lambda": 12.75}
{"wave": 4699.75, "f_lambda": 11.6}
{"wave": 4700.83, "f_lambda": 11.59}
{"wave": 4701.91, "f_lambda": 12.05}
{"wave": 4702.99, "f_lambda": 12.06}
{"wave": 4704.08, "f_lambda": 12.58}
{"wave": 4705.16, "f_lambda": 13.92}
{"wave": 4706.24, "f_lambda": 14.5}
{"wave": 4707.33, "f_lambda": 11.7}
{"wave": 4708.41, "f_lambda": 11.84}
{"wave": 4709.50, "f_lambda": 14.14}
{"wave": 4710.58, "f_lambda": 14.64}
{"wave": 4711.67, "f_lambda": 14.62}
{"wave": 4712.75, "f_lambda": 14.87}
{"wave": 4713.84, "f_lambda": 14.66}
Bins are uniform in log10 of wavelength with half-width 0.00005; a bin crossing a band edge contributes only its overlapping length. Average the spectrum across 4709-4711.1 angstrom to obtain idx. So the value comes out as 14.4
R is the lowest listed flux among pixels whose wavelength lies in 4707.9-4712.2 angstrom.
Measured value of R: 11.84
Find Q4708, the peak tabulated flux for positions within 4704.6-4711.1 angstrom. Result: 14.64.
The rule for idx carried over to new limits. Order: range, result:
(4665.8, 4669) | 12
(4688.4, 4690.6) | 13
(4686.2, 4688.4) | 13.3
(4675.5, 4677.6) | 13.6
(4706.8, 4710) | 12.5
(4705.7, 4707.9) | 13.1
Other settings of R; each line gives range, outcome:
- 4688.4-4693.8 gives 12.76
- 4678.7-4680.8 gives 12.35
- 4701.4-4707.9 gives 11.7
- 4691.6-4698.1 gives 12.11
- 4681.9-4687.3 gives 11.32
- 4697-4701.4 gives 11.59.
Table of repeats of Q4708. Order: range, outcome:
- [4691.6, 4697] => 15.02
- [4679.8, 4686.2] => 14.18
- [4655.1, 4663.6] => 15.79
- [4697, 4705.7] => 14.35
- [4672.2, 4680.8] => 13.91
